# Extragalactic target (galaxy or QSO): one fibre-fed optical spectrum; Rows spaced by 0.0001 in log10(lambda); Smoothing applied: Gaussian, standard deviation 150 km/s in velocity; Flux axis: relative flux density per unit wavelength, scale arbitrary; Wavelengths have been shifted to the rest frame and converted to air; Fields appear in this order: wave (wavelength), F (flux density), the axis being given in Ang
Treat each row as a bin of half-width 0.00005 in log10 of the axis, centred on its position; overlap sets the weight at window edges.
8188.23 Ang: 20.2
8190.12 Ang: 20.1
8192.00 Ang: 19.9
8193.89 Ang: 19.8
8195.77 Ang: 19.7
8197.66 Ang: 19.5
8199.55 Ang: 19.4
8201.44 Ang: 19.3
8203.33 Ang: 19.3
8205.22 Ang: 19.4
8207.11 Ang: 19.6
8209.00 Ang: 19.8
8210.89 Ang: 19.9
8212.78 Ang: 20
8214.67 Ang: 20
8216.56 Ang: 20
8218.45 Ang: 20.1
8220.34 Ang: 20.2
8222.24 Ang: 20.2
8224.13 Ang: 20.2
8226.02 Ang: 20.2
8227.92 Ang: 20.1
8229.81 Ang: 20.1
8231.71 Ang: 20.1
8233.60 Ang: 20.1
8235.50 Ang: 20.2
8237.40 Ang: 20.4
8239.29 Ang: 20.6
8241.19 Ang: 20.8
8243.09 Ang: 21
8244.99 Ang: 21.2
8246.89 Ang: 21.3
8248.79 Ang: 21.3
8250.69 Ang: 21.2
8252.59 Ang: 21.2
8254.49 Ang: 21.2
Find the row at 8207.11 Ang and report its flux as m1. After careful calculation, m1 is 19.6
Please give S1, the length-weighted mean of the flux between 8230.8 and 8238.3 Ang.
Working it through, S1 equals 20.2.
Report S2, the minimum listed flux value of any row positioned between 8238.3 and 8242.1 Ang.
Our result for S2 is 20.6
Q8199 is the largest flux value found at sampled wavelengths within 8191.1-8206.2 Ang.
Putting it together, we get 19.9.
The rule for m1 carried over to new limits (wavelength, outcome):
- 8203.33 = 19.3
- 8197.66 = 19.5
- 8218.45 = 20.1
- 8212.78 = 20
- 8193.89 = 19.8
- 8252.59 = 21.2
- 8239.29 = 20.6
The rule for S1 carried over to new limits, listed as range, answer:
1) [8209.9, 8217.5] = 20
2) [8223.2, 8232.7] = 20.1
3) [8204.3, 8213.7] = 19.7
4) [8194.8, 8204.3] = 19.4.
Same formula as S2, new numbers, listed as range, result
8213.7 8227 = 20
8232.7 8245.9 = 20.1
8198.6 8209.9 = 19.3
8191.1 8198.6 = 19.5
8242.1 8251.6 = 21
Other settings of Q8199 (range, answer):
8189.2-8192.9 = 20.1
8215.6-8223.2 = 20.2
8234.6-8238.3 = 20.4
